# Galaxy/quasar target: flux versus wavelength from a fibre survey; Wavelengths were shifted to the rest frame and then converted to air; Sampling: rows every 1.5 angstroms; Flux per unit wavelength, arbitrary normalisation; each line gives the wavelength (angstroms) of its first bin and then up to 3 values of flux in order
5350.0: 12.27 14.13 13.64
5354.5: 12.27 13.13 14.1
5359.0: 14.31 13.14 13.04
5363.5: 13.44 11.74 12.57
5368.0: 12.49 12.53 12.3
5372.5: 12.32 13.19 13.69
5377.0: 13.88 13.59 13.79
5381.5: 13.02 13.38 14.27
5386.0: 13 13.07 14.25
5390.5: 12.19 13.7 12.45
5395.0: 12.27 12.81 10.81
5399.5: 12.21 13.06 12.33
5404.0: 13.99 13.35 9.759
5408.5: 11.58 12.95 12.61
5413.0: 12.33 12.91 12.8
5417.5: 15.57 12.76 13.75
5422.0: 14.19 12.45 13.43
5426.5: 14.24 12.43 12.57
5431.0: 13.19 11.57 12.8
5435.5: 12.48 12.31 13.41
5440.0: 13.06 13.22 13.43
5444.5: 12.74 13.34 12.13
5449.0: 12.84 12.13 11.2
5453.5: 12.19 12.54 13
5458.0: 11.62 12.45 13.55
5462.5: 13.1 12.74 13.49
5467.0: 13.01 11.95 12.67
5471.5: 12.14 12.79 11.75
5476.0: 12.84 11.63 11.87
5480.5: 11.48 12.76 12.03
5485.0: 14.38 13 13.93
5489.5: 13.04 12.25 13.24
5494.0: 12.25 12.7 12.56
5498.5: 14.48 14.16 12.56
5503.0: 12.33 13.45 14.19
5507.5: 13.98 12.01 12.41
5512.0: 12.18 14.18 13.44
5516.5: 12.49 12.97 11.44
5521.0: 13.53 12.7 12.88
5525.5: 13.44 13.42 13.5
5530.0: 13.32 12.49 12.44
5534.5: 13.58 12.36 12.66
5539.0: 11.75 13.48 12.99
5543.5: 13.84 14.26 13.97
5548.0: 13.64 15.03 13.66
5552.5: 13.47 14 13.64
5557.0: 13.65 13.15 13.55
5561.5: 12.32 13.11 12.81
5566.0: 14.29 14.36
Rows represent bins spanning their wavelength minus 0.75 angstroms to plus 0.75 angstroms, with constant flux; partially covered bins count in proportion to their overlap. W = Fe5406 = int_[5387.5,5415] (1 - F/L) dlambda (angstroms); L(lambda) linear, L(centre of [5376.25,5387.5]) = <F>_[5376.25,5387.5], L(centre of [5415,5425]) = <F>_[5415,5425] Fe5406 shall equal 2.0 angstroms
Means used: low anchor 13.5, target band 12.5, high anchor 13.6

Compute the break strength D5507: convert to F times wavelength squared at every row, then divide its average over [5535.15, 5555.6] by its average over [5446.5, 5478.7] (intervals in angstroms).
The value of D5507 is 1.1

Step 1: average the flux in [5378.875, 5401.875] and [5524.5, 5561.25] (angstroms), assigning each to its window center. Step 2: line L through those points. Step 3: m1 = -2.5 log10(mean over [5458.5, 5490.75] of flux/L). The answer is 0.04 mag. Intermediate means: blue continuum 13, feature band 12.7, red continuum 13.4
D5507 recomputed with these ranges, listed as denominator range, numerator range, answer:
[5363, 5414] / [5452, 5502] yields 1.03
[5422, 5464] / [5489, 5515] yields 1.05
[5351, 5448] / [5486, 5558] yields 1.06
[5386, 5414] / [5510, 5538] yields 1.08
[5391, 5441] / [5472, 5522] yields 1.04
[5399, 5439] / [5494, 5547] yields 1.06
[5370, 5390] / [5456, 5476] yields 0.98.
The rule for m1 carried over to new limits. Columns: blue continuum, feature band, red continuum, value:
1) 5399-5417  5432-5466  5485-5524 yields 0.01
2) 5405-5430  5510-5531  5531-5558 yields 0.03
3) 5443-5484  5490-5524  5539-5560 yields 0.01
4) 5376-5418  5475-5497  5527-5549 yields 0.04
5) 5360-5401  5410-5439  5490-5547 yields -0.01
